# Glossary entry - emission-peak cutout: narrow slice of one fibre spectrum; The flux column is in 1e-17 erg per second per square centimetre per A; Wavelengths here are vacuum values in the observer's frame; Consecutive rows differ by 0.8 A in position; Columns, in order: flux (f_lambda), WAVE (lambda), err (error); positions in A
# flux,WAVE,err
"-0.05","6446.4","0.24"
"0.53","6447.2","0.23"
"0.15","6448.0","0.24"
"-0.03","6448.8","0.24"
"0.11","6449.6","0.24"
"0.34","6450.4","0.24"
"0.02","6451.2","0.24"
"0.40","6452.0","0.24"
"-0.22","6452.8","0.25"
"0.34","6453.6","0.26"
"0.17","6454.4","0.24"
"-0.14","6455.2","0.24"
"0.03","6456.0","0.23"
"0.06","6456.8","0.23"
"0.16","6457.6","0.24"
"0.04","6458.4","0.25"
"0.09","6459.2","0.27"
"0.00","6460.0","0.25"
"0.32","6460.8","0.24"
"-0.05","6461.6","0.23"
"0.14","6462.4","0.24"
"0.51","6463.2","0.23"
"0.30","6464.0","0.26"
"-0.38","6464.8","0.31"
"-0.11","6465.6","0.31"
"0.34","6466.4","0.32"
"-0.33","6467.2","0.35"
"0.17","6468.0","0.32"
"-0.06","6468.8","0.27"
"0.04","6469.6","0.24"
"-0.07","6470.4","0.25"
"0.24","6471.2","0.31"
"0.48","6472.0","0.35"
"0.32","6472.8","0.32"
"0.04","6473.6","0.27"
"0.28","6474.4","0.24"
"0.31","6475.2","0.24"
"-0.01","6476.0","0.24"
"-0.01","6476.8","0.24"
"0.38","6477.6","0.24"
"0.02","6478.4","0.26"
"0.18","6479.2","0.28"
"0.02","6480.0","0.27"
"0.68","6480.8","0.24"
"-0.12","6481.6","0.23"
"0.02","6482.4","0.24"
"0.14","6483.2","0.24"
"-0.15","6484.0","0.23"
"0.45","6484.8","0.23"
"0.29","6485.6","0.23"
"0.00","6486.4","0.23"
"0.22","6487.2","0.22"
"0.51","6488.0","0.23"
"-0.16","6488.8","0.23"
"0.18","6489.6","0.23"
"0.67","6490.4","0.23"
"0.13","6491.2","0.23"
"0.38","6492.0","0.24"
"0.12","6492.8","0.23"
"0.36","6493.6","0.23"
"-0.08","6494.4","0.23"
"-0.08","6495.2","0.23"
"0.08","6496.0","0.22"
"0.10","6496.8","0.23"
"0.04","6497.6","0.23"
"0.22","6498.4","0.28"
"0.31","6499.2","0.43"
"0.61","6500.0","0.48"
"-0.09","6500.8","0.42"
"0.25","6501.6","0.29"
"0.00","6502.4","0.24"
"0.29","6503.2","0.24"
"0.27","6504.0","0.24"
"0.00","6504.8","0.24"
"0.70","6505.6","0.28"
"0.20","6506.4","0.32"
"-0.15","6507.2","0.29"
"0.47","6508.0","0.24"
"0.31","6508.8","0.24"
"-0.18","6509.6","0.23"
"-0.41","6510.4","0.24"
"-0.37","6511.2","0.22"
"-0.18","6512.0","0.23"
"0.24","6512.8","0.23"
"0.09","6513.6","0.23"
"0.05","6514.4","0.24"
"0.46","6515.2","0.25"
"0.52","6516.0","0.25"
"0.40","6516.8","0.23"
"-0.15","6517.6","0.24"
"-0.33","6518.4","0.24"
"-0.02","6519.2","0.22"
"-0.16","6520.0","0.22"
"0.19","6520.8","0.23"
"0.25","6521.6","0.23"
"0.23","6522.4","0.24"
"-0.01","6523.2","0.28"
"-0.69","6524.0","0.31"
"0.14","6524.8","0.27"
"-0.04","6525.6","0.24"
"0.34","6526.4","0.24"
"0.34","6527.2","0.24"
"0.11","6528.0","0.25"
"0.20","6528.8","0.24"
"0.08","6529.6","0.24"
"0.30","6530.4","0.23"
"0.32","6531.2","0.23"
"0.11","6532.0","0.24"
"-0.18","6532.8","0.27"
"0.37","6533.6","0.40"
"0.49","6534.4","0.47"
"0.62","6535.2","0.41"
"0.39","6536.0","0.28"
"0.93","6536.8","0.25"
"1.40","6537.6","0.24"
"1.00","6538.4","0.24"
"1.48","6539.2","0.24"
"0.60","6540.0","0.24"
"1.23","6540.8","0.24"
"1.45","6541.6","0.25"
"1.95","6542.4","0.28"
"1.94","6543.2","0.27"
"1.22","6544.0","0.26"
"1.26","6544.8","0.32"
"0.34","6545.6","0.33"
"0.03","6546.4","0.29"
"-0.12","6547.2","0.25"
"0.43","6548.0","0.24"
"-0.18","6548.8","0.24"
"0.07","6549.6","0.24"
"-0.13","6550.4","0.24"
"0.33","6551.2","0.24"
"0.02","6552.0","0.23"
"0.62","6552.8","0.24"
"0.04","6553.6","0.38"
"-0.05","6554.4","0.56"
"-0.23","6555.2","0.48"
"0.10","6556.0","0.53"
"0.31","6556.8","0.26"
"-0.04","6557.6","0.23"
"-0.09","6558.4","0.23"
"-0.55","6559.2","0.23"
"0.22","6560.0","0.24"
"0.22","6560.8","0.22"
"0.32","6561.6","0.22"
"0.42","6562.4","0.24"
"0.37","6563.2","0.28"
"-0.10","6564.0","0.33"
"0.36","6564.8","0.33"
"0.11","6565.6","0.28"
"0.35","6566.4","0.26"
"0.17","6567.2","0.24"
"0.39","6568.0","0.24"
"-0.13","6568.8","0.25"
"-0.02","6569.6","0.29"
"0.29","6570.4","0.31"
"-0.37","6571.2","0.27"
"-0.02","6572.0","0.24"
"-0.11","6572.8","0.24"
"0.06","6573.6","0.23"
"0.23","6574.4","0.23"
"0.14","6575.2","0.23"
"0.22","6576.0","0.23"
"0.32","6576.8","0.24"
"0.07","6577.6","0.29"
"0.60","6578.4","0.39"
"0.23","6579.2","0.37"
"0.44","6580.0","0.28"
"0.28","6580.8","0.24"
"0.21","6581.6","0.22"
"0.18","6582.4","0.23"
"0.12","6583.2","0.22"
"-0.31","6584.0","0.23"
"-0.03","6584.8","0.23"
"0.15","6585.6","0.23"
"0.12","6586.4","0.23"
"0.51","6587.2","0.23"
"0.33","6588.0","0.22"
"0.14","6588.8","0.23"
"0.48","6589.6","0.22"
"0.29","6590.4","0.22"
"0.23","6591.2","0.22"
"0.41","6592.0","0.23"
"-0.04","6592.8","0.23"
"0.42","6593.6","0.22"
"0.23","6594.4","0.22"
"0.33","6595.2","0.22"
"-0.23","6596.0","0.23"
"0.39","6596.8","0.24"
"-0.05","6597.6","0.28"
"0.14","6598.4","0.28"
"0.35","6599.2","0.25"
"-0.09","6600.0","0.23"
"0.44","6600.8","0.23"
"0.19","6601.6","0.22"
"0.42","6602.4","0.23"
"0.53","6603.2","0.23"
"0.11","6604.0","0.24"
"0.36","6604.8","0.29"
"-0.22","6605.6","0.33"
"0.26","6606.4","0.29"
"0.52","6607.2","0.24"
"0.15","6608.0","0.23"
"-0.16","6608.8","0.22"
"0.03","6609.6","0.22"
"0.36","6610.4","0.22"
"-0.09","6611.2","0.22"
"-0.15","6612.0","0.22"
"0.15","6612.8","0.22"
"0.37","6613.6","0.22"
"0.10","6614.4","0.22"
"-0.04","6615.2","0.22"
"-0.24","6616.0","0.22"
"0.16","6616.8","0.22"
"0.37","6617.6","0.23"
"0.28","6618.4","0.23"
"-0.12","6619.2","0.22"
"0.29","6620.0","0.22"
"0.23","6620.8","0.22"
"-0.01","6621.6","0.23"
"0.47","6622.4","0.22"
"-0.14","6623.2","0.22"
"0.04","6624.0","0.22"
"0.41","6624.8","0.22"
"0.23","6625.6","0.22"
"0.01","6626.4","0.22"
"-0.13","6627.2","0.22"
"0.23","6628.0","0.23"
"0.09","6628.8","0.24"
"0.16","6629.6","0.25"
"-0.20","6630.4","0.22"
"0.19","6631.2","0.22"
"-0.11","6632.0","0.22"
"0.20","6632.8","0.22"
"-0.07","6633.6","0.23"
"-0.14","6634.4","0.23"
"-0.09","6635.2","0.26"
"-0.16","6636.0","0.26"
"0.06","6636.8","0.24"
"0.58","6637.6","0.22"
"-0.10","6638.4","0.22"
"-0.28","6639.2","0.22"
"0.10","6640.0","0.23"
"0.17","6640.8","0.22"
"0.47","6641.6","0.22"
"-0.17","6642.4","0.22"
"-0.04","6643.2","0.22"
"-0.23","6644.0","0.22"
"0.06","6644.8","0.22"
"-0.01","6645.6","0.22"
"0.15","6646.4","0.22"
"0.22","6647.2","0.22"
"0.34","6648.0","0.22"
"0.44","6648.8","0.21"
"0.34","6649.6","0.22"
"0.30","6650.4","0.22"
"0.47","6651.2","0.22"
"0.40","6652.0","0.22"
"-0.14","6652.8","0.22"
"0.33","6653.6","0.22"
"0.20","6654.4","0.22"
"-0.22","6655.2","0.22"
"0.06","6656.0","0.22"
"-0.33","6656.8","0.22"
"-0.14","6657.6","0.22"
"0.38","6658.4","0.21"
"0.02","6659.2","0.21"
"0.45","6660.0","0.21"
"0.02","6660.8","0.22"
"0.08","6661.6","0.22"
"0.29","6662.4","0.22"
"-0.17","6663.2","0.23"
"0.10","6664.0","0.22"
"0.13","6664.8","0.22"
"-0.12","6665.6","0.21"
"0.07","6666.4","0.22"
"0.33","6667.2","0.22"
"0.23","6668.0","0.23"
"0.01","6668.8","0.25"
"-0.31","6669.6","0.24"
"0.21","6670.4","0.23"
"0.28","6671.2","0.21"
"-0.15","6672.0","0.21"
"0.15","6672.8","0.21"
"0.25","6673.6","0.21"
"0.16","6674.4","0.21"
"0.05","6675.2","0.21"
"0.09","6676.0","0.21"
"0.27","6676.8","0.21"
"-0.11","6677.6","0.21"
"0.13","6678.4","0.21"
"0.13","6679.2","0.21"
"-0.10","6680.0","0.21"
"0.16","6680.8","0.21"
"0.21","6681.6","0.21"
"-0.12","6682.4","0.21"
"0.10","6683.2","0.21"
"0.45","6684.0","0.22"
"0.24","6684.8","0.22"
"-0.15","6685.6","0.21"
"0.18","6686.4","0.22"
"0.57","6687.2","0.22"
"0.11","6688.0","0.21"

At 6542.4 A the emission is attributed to [O II] 3727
